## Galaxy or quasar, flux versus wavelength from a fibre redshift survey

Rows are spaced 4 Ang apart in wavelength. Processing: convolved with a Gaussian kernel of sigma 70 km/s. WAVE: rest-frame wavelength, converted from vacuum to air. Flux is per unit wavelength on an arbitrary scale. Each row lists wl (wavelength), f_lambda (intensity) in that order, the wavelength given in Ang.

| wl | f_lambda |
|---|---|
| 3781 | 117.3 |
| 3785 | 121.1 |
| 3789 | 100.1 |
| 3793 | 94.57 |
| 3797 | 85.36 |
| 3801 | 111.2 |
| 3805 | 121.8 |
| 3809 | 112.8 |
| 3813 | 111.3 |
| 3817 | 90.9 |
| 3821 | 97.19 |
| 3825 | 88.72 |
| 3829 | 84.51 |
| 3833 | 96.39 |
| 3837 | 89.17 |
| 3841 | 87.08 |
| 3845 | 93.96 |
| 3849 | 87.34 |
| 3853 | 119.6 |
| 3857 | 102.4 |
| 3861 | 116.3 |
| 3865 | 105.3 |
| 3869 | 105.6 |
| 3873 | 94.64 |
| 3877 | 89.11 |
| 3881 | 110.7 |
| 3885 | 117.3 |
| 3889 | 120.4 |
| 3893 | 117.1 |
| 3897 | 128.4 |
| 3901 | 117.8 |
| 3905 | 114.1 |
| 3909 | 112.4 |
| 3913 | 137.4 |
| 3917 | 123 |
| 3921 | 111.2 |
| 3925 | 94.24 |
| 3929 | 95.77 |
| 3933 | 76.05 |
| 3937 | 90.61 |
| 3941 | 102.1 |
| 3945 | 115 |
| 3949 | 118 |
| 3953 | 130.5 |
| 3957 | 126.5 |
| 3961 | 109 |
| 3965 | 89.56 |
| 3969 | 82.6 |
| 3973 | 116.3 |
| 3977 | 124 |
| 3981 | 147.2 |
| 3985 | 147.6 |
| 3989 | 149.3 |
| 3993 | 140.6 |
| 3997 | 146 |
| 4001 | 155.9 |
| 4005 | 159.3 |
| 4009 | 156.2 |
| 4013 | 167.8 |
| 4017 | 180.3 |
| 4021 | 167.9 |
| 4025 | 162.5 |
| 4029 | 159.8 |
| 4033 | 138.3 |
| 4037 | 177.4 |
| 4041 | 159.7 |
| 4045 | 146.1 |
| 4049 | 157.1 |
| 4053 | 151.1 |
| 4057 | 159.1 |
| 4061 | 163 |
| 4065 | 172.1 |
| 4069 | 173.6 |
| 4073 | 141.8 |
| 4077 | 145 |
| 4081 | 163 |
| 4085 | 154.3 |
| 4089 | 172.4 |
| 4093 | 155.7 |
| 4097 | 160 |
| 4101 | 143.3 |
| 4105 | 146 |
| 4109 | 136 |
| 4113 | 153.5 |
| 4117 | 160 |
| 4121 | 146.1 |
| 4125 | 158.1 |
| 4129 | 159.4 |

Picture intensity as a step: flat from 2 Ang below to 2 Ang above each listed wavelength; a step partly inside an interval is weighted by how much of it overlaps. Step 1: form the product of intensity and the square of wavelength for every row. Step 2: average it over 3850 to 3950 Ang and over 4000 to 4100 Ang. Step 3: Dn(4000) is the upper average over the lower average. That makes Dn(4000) 1.58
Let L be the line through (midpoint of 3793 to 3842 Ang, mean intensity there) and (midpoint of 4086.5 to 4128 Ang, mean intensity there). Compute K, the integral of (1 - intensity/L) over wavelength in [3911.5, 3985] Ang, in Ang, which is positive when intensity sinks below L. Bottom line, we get 7.0 Ang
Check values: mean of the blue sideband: 98.1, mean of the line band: 111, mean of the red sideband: 153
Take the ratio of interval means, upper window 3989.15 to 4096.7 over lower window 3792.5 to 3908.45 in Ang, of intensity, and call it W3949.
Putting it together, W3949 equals 1.5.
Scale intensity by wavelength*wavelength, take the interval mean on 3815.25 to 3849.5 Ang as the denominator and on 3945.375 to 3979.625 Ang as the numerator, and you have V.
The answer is 1.3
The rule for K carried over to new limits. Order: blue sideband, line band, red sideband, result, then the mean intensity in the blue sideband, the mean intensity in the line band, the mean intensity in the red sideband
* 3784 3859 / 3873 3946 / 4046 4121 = 5.5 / 99.5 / 109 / 156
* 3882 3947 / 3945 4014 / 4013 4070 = 2.7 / 111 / 132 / 162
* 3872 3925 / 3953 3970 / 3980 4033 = 3.9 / 114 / 106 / 156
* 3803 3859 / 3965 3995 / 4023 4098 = 2.4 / 98.8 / 127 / 159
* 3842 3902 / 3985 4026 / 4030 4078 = -3.9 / 108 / 158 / 157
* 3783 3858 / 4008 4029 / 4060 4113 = -3.8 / 99.7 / 167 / 156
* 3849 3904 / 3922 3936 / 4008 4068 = 4.0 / 110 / 90.4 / 162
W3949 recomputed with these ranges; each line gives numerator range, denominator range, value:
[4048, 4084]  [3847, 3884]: 1.53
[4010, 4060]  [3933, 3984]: 1.44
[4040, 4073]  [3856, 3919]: 1.40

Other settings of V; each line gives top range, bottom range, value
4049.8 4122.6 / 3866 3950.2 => 1.56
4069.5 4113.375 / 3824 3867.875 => 1.77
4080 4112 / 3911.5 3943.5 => 1.61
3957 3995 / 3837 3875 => 1.30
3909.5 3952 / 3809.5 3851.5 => 1.20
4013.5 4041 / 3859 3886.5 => 1.69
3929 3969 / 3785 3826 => 1.10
